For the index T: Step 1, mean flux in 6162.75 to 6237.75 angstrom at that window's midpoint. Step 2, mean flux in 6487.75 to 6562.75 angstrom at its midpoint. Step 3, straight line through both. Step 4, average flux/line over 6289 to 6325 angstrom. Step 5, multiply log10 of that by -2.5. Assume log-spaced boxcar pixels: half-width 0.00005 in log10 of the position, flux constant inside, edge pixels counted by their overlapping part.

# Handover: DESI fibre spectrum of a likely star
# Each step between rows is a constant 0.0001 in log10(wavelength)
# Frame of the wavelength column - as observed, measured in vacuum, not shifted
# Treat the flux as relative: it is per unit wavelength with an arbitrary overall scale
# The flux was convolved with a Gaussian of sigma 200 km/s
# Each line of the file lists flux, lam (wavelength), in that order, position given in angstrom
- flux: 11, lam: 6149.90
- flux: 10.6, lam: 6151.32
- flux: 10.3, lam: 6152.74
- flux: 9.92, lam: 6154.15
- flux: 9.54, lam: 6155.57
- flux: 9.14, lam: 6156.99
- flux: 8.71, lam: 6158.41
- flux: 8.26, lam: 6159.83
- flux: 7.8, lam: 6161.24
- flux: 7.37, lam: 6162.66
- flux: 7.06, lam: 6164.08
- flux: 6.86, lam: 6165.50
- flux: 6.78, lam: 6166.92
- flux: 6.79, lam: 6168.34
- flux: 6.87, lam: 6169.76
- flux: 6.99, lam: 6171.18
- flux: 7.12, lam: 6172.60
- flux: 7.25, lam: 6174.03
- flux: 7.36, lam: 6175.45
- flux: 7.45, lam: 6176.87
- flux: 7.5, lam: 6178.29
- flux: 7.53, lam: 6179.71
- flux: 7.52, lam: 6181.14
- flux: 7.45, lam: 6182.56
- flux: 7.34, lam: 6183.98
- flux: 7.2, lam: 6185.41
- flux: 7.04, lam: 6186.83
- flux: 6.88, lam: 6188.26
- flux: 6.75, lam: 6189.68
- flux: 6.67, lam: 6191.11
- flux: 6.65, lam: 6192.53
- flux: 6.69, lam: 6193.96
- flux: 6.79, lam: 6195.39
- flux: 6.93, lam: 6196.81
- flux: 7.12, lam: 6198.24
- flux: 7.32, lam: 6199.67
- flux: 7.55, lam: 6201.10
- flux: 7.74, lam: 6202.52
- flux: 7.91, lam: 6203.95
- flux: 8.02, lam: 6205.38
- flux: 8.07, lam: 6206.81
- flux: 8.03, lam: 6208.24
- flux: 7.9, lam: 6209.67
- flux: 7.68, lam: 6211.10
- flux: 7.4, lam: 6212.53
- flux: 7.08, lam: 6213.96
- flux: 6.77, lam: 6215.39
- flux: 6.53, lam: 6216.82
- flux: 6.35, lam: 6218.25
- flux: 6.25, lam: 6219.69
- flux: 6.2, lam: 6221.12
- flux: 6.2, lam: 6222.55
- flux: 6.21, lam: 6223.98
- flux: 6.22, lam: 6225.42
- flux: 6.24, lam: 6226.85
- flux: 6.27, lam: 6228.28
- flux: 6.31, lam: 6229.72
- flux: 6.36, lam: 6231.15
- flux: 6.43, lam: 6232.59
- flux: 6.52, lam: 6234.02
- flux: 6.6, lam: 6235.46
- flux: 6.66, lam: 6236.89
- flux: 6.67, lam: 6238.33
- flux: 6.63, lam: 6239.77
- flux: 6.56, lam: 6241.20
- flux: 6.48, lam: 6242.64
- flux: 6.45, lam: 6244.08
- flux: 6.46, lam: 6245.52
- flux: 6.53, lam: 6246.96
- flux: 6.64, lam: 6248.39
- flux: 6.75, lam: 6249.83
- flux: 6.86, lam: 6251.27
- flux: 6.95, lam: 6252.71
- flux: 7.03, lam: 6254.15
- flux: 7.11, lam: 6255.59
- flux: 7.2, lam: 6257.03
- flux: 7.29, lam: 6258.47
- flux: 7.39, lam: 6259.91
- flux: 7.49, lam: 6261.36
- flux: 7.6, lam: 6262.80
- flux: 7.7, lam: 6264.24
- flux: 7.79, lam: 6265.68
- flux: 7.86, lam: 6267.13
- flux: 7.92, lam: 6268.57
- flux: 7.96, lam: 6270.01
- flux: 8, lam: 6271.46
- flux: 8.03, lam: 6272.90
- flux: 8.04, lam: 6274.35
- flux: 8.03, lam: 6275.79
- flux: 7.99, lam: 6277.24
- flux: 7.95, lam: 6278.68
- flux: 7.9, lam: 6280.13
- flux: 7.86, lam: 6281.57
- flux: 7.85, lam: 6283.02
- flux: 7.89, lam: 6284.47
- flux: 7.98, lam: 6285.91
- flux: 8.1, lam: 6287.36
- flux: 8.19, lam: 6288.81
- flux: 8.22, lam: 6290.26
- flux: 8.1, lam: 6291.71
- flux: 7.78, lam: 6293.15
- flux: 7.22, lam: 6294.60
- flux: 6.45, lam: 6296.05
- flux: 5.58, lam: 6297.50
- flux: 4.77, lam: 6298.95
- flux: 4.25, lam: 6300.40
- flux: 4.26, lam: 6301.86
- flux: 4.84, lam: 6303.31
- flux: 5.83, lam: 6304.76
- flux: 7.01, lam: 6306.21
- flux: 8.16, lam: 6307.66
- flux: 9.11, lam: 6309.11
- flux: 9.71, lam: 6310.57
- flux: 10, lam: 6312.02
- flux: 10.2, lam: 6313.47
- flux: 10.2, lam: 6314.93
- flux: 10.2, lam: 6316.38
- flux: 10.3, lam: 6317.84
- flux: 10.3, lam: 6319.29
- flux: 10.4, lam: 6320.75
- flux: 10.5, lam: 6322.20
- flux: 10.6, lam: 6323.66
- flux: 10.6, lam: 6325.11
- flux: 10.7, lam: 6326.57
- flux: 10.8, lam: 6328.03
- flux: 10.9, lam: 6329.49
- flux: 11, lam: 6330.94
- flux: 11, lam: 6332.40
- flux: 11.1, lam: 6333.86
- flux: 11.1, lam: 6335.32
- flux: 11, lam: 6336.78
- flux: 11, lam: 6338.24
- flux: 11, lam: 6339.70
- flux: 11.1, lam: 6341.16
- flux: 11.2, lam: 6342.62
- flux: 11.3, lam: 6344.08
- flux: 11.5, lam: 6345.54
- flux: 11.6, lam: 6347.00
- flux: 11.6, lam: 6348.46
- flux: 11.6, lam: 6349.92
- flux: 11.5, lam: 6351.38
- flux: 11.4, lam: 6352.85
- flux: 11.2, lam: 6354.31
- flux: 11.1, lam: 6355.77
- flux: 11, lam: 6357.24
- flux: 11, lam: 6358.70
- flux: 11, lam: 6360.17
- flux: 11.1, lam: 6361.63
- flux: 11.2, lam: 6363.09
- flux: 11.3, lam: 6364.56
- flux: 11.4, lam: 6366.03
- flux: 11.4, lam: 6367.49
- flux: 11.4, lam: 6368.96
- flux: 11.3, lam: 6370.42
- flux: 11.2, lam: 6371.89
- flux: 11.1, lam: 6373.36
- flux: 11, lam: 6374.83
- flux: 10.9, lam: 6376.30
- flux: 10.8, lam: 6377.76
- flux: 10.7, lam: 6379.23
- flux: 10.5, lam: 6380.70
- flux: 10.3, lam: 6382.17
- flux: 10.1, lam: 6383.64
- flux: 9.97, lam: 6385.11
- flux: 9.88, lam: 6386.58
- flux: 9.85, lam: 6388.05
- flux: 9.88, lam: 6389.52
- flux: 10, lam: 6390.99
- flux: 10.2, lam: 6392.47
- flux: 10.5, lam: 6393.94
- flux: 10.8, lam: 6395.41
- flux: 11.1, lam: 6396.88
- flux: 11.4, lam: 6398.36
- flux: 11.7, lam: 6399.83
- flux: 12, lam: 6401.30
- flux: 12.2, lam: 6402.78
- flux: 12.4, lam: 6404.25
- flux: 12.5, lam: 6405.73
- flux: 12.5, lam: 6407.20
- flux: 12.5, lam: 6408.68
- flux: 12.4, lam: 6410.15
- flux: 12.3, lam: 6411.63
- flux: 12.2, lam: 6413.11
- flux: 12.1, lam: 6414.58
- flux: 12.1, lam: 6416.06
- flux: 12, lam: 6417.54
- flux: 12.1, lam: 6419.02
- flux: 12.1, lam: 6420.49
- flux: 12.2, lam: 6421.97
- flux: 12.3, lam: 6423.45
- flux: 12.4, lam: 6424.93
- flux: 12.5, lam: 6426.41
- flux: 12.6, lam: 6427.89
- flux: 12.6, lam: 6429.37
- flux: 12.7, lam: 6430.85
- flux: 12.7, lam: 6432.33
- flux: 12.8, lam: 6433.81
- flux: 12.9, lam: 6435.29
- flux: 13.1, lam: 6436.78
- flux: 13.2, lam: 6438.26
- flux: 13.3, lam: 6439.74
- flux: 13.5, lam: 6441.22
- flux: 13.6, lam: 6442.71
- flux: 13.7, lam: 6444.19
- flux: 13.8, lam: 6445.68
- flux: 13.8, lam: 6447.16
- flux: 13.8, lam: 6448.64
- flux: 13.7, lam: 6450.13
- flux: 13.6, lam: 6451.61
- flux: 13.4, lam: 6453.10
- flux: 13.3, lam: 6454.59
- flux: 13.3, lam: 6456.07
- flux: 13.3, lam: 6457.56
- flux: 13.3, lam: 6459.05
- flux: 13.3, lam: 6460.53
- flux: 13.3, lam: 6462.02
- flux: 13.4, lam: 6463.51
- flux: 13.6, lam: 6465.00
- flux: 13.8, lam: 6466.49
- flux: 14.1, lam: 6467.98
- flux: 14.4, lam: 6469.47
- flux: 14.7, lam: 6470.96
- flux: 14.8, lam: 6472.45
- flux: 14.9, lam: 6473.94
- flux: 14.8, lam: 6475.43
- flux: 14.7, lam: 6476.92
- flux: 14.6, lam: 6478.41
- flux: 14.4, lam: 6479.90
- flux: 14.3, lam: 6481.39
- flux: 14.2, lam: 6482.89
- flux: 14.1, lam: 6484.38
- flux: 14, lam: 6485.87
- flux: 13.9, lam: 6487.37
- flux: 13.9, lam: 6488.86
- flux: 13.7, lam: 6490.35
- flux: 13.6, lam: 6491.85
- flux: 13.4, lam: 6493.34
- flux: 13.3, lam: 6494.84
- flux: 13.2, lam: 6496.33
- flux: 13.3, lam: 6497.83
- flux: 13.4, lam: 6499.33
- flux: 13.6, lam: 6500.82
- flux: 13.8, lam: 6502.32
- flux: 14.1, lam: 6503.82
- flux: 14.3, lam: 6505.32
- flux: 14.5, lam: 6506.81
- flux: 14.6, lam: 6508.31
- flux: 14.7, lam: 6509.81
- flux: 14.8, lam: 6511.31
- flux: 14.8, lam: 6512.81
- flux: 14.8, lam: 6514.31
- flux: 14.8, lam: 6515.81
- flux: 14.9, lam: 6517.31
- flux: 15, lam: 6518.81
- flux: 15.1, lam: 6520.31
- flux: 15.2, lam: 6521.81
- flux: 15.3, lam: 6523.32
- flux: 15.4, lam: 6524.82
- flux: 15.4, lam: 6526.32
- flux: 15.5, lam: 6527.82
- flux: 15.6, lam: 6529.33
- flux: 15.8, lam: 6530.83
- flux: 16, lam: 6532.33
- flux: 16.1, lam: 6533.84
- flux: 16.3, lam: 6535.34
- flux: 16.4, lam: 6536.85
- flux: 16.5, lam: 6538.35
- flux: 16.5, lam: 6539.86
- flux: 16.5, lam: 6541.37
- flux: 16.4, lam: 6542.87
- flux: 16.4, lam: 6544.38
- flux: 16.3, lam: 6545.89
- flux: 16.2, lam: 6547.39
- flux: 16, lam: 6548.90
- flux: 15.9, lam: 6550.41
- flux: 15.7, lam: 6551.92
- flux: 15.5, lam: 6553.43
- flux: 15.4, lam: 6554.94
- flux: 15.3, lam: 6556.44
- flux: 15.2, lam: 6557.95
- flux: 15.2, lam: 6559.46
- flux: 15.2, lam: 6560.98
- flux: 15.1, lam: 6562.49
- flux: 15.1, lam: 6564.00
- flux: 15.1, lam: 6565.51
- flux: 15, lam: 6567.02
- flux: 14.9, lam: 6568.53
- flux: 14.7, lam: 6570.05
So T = 0.19 mag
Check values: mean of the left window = 6.99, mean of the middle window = 8.13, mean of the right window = 15.1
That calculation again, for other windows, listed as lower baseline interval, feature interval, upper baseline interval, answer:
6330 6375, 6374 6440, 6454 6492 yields 0.07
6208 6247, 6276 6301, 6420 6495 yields 0.15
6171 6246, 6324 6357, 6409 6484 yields -0.07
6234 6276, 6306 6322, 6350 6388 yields -0.07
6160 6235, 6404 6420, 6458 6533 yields 0.00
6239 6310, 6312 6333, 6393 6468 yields -0.18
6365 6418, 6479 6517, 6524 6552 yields 0.05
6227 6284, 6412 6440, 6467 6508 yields -0.02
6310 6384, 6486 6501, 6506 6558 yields 0.08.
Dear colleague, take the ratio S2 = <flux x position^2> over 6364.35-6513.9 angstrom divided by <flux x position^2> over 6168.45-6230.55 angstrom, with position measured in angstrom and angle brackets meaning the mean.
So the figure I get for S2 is 2.0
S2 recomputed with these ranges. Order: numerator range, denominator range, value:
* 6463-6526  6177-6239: 2.25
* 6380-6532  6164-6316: 1.97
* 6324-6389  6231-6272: 1.61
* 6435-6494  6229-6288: 2.03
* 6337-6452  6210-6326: 1.64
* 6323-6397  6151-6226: 1.56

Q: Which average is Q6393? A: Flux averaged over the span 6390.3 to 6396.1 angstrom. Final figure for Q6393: 10.4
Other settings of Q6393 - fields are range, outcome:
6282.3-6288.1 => 7.96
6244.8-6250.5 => 6.6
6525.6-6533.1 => 15.7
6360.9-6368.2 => 11.3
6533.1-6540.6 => 16.4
